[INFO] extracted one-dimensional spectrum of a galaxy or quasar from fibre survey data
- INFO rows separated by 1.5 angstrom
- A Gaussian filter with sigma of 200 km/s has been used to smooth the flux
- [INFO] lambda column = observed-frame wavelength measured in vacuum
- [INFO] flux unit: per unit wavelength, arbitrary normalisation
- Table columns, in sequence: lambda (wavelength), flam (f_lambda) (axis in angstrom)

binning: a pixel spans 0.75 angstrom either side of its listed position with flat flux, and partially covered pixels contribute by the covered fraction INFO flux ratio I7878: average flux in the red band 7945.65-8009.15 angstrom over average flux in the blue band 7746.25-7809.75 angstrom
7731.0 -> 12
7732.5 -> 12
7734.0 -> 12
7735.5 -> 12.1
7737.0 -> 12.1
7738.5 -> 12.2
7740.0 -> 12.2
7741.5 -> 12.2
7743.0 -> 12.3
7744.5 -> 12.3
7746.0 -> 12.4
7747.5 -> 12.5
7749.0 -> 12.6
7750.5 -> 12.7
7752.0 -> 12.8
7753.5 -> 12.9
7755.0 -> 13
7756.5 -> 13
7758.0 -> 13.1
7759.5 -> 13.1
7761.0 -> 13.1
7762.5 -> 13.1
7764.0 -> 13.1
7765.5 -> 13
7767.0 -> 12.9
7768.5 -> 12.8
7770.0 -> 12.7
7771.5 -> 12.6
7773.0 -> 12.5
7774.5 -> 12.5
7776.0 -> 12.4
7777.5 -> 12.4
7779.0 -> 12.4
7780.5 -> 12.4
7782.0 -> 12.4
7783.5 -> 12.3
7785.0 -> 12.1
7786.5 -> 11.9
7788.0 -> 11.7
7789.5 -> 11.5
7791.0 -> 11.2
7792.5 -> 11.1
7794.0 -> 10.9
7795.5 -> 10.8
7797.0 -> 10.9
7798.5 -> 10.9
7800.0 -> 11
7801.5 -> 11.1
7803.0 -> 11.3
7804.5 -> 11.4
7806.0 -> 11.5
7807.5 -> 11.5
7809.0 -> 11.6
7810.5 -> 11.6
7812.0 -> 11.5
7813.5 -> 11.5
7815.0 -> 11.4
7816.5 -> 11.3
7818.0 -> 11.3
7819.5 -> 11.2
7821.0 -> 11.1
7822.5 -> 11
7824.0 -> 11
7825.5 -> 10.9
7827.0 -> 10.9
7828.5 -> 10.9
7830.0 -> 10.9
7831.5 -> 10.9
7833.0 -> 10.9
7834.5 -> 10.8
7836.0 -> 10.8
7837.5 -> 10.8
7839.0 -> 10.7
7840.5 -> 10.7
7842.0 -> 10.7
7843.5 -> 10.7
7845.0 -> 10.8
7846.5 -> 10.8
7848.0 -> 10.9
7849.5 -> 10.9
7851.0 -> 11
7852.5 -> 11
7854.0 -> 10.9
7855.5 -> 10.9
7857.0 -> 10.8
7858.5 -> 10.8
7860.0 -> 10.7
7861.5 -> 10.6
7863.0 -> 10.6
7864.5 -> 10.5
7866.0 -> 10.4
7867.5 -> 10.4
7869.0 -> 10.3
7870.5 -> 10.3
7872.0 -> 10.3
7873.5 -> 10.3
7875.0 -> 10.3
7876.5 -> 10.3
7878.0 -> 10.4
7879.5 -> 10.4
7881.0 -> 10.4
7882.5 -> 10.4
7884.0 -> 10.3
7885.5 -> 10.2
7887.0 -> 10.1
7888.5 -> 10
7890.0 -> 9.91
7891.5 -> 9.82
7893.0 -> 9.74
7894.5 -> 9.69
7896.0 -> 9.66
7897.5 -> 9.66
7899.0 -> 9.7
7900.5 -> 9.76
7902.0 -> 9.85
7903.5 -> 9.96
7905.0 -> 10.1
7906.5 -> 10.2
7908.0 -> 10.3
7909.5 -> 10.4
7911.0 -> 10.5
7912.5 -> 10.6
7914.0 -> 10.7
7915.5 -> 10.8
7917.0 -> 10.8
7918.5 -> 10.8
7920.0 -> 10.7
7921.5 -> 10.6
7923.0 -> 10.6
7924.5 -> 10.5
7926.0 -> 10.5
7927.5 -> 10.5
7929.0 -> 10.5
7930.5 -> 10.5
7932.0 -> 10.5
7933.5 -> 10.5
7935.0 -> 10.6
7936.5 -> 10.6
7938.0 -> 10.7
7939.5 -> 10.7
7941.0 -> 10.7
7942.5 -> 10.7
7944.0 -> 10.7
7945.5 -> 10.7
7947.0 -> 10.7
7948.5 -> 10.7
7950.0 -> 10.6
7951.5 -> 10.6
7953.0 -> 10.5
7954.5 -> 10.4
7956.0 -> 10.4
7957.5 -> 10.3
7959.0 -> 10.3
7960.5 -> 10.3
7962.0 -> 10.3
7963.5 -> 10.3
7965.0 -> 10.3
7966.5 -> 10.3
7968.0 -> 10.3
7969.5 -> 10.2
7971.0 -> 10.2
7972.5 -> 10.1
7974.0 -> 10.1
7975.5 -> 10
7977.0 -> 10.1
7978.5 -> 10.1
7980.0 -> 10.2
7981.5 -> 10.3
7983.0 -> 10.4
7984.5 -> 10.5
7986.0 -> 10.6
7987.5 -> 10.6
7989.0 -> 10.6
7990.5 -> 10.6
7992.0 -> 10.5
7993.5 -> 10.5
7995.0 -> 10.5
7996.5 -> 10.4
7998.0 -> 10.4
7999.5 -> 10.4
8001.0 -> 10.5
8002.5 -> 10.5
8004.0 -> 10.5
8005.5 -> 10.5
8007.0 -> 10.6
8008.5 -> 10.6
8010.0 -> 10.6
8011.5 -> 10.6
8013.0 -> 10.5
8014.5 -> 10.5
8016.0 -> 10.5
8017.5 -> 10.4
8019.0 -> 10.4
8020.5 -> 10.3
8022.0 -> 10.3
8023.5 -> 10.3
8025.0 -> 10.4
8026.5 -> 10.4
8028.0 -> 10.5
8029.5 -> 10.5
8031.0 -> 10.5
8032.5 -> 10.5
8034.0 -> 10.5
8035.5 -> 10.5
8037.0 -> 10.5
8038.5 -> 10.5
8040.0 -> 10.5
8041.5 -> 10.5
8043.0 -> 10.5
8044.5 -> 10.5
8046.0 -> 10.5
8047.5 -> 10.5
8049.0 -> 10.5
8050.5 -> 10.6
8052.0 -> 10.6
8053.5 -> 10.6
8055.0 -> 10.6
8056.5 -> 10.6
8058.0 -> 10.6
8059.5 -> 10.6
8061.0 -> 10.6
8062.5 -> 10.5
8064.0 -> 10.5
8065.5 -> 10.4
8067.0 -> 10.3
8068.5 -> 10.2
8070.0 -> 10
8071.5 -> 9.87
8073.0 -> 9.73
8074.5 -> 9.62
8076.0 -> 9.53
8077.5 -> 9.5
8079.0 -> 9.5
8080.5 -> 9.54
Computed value 0.86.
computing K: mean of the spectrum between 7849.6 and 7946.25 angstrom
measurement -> 10.4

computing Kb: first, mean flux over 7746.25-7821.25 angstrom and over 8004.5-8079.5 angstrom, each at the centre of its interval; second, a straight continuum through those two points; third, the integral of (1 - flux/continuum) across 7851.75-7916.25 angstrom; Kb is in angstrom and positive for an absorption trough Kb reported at 6.2 angstrom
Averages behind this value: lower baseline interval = 12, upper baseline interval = 10.4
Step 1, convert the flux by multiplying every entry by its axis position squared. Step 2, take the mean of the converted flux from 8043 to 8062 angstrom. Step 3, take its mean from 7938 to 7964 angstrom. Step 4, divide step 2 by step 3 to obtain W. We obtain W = 1.03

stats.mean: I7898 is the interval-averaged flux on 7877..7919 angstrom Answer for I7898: 10.2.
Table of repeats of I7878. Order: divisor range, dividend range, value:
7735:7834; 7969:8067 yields 0.88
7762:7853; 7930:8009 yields 0.91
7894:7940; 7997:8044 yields 1.01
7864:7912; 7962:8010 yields 1.02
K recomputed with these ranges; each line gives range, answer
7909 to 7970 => 10.5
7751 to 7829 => 11.9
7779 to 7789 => 12.1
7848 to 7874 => 10.6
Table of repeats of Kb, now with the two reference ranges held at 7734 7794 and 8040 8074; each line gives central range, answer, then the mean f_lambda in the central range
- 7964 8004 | 2.1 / 10.4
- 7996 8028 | 0.8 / 10.5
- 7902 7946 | 3.1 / 10.5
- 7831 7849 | 1.7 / 10.8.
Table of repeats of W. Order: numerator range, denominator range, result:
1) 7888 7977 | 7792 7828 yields 0.95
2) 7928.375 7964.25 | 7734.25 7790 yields 0.88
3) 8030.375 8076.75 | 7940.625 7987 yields 1.02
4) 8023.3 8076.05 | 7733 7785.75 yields 0.89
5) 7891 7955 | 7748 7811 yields 0.89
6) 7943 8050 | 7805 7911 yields 1.02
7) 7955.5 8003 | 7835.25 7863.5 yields 0.99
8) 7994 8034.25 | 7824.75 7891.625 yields 1.03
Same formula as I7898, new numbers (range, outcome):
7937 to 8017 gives 10.4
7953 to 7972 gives 10.3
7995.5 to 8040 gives 10.5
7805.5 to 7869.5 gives 10.9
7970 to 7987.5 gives 10.3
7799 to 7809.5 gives 11.3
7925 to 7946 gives 10.6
